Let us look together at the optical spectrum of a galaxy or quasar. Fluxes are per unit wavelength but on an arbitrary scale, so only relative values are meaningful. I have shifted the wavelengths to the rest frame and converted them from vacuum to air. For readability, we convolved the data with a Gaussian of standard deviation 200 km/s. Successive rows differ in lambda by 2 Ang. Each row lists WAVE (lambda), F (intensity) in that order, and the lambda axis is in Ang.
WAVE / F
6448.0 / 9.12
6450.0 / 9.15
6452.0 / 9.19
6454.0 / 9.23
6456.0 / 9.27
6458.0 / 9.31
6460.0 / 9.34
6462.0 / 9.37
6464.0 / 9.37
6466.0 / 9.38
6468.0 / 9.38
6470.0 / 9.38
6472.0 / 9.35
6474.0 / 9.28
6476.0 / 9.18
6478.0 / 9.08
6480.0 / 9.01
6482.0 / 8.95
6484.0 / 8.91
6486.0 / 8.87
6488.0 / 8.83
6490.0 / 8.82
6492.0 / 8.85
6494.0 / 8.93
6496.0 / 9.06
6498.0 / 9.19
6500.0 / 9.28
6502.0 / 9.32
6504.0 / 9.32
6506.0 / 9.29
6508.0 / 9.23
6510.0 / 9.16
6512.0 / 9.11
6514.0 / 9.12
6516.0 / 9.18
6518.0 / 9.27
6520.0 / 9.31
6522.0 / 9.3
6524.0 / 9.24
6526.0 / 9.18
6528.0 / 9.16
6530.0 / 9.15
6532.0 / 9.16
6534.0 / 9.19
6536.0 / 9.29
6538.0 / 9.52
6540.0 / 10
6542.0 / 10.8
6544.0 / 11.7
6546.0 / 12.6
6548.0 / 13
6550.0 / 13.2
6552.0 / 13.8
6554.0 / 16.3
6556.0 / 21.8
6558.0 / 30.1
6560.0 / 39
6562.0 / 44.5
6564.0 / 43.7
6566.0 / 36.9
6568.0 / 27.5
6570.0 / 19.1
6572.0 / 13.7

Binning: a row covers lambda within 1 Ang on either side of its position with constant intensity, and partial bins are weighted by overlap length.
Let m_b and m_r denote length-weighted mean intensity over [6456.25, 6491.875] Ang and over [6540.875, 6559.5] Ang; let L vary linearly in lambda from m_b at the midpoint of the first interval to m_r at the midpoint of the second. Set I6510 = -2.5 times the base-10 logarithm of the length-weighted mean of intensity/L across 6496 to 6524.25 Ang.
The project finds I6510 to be 0.337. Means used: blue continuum 9.16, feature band 9.23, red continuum 16.5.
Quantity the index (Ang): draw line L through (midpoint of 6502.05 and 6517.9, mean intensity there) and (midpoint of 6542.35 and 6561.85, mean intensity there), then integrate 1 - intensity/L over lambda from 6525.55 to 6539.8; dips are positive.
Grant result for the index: 5.4 Ang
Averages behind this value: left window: 9.21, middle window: 9.28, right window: 19.9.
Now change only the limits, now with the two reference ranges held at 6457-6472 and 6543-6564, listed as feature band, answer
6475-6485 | 2.26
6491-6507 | 5.89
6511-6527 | 7.56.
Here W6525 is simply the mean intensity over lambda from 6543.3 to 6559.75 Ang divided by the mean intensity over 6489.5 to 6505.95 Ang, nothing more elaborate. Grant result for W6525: 1.94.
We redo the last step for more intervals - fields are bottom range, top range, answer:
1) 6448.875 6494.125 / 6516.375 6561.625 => 1.50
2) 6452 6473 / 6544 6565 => 2.59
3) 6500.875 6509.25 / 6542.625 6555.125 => 1.45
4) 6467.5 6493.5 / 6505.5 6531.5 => 1.02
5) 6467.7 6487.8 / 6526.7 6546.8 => 1.10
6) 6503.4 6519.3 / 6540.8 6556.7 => 1.52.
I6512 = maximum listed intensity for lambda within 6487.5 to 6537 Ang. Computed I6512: 9.32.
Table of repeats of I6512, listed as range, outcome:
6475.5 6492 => 9.18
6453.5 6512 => 9.38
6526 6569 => 44.5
